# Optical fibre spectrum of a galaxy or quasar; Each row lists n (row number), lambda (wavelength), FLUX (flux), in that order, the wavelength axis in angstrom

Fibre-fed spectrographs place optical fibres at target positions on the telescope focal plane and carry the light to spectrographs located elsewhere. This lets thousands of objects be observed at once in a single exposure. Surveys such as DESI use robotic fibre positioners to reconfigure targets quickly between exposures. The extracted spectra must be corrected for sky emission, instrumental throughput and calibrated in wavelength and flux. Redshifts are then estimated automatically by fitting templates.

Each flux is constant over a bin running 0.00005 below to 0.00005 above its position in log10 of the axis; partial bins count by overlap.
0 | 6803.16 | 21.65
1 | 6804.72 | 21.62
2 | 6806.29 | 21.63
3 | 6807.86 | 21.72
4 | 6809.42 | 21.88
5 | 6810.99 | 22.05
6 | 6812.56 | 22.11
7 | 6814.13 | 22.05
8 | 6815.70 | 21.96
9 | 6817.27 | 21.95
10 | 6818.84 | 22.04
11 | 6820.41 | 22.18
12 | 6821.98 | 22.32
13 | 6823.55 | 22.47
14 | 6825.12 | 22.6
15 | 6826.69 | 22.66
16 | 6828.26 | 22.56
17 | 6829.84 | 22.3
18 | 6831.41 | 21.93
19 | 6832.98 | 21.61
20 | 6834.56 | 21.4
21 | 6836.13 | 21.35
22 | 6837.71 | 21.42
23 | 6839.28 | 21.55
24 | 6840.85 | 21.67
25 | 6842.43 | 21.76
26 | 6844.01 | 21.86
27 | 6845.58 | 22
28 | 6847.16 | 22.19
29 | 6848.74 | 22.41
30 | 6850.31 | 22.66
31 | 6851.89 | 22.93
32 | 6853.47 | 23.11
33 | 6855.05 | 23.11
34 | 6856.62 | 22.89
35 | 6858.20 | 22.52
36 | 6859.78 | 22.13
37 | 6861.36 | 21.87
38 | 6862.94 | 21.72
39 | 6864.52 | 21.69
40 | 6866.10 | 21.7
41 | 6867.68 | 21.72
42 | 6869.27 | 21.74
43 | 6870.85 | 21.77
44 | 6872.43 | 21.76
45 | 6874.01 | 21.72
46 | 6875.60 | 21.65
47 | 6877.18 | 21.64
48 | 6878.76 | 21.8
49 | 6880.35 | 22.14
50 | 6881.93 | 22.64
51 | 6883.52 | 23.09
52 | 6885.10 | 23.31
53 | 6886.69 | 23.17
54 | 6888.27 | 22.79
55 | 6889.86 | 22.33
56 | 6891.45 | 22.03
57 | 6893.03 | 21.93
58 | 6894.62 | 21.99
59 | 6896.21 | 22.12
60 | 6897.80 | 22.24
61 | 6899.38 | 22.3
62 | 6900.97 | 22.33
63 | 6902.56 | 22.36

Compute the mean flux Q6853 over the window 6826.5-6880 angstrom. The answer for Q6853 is 22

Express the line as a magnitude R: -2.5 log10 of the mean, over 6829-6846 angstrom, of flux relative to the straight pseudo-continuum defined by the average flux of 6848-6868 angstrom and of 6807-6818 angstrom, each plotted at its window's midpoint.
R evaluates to 0.02 mag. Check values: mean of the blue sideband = 22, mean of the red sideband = 22.4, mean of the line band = 21.7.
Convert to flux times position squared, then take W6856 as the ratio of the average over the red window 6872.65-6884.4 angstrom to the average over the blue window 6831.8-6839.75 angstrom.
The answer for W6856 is 1.0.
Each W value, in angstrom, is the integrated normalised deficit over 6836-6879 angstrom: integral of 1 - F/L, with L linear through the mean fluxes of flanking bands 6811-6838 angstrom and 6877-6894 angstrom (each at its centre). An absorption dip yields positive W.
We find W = 0.49 angstrom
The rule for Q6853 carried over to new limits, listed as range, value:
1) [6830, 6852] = 21.9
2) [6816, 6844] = 22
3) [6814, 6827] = 22.2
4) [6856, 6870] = 22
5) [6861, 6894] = 22.1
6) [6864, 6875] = 21.7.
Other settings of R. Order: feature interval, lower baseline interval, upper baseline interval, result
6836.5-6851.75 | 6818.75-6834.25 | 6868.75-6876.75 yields 0.00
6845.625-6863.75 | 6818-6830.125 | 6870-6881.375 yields -0.02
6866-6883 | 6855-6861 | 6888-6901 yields 0.03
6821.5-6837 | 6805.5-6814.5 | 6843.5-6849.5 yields 0.00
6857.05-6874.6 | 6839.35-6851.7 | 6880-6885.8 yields 0.03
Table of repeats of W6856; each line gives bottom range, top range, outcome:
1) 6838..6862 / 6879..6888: 1.03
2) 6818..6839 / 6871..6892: 1.03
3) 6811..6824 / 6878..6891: 1.04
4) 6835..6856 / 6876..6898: 1.02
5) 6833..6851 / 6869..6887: 1.03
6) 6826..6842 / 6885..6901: 1.04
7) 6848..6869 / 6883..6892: 1.03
